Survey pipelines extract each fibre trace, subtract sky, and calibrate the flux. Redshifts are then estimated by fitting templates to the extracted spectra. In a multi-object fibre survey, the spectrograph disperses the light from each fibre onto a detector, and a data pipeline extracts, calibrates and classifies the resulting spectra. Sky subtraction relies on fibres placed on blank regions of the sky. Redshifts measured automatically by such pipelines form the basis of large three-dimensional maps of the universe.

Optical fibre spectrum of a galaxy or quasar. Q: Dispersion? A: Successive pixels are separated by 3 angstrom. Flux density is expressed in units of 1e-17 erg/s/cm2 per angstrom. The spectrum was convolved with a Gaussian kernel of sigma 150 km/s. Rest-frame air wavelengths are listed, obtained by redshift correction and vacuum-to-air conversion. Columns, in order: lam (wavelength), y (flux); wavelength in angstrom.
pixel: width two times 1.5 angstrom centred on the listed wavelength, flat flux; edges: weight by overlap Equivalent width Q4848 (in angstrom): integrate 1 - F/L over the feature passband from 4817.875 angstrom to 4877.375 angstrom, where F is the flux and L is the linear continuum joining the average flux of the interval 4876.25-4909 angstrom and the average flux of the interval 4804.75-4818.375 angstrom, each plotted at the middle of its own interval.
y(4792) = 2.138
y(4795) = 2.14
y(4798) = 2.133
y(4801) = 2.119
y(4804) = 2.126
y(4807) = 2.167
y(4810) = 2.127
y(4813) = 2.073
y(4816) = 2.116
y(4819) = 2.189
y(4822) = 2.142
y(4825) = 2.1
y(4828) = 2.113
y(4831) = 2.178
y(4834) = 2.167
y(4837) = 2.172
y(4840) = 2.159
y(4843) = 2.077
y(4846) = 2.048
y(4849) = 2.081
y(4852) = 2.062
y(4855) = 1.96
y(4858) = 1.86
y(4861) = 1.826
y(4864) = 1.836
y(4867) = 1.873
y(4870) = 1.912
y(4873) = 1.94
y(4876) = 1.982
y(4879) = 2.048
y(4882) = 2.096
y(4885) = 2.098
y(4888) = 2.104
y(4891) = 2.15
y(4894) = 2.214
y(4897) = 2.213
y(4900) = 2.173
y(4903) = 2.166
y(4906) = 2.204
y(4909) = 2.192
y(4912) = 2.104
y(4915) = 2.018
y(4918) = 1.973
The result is 2.8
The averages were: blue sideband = 2.13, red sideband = 2.14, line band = 2.03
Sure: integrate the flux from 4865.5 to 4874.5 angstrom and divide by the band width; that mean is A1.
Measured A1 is 1.91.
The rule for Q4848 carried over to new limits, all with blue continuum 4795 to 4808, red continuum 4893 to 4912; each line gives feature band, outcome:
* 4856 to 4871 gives 2.1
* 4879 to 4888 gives 0.4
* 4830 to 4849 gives 0.2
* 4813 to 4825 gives 0.1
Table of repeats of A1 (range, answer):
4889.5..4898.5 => 2.19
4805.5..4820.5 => 2.13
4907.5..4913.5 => 2.15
